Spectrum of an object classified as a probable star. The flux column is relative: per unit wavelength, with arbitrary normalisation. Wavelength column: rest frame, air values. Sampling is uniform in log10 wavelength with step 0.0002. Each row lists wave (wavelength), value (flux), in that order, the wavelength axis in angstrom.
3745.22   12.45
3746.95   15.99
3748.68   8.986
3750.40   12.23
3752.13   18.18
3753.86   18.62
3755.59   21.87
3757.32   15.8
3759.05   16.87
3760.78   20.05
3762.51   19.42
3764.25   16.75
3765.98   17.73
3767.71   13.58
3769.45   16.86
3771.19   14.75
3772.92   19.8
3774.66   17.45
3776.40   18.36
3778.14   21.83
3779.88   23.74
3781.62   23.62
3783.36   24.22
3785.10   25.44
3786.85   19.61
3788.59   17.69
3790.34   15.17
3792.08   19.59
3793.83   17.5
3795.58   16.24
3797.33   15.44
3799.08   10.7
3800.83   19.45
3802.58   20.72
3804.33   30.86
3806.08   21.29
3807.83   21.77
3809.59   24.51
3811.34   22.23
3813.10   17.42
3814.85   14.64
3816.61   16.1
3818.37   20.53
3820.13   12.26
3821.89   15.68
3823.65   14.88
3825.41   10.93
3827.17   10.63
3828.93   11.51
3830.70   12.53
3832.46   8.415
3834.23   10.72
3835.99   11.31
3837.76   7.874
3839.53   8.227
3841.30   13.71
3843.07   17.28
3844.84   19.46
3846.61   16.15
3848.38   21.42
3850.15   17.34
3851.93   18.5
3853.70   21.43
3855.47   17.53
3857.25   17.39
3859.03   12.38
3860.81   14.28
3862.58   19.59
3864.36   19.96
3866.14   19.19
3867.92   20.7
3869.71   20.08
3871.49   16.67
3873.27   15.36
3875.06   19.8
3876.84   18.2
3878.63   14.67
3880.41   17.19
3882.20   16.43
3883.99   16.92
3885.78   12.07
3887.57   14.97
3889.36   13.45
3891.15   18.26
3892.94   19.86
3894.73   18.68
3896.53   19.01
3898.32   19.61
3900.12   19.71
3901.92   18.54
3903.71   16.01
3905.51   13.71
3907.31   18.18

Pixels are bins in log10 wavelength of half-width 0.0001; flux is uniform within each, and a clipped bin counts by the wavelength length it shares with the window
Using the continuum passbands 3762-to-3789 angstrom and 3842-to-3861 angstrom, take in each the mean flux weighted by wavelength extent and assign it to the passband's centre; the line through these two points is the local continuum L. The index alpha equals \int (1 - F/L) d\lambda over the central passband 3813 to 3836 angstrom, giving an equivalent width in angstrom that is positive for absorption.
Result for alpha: 6.3 angstrom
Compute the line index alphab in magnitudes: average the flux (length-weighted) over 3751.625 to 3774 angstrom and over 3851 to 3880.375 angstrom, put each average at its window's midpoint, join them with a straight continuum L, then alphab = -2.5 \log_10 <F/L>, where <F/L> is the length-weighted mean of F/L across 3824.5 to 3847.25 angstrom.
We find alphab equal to 0.41 mag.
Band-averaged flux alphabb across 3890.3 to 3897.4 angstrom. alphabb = 19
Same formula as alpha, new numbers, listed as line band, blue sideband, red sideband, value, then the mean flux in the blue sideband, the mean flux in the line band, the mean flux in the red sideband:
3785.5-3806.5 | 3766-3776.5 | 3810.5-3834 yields -4.37 angstrom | 16.8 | 18.8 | 14.3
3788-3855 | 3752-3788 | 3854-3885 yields 7.31 angstrom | 19.3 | 16.4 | 17.5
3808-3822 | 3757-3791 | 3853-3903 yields 0.16 angstrom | 19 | 18.2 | 17.5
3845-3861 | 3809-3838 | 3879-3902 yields -2.13 angstrom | 14.3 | 17.6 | 17.2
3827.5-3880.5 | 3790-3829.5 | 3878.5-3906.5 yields 3.84 angstrom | 17.5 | 15.9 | 16.9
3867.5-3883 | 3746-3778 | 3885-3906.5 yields -0.53 angstrom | 17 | 17.6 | 17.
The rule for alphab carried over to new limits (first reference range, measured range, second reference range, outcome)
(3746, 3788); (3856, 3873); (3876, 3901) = -0.023 mag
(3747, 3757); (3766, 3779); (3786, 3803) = -0.064 mag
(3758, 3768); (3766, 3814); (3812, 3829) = -0.208 mag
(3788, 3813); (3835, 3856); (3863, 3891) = 0.143 mag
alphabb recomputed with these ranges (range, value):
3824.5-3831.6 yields 11.4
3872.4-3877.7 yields 17.8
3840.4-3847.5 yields 16.6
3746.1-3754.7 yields 14.8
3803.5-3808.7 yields 24.6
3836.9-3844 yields 11.8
